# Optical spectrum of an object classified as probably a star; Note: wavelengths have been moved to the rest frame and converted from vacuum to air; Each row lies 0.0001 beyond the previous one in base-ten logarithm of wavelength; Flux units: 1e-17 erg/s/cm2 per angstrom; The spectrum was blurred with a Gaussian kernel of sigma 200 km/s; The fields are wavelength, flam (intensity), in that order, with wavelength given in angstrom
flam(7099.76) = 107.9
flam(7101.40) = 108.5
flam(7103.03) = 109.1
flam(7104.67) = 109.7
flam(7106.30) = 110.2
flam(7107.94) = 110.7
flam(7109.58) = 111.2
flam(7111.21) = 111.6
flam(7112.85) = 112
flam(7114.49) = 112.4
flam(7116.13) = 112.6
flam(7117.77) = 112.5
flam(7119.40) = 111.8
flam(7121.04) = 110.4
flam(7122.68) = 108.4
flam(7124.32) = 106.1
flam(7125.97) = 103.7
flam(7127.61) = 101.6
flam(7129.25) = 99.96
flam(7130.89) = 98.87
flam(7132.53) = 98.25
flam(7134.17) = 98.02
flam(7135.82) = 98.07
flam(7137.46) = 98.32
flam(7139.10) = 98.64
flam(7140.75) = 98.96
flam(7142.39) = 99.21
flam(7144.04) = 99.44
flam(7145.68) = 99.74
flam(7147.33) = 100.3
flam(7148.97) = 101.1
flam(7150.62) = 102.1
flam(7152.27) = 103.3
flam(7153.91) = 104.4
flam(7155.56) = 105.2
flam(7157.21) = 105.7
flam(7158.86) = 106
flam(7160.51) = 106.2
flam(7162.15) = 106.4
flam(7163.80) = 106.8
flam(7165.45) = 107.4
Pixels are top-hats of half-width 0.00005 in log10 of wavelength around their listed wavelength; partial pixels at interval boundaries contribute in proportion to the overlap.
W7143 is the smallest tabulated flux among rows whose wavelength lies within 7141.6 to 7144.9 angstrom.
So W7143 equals 99.21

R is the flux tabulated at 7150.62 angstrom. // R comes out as 102.1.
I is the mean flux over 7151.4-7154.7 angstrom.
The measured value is 104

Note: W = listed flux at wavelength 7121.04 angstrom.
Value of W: 110.4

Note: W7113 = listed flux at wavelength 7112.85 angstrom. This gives 112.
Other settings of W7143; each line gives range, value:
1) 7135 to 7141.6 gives 98.07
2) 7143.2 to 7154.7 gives 99.44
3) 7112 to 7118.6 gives 112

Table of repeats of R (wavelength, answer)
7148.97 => 101.1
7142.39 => 99.21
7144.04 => 99.44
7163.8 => 106.8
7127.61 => 101.6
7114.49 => 112.4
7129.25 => 99.96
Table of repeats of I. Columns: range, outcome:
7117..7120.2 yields 112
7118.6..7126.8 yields 108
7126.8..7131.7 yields 100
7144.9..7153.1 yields 101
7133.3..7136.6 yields 97.9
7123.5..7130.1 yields 103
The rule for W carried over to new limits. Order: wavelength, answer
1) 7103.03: 109.1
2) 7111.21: 111.6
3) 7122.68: 108.4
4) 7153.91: 104.4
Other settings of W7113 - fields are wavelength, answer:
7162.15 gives 106.4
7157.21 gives 105.7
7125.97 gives 103.7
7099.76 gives 107.9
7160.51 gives 106.2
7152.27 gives 103.3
